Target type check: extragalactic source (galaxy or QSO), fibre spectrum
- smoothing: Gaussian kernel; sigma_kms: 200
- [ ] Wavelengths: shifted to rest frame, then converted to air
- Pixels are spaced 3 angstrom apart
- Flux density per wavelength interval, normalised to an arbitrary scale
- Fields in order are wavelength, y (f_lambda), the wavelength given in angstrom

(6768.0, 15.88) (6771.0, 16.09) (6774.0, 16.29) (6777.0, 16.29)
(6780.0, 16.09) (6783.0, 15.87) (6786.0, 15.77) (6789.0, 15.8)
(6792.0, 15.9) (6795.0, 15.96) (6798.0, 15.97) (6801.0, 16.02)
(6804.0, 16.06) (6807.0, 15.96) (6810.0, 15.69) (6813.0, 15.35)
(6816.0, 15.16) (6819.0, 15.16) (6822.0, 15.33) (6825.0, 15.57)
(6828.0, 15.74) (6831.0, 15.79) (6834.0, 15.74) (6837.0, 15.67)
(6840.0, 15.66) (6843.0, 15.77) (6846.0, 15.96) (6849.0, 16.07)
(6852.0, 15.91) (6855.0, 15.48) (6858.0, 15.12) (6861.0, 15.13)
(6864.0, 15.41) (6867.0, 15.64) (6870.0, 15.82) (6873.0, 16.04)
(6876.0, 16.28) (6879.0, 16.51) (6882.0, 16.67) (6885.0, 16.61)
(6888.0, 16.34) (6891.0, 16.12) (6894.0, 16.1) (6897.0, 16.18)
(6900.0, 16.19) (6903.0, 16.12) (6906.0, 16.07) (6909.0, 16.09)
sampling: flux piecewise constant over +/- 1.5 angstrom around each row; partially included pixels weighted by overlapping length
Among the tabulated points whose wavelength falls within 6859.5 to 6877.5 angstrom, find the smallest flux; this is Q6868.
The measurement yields 15.13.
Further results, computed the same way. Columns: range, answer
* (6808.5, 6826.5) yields 15.16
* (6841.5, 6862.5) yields 15.12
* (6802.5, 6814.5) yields 15.35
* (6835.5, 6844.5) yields 15.66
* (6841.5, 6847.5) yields 15.77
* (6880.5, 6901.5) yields 16.1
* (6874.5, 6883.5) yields 16.28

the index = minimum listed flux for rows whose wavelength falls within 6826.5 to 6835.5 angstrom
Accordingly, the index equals 15.74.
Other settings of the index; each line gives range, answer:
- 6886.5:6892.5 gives 16.12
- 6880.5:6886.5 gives 16.61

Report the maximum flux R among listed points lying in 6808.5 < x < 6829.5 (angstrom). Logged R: 15.74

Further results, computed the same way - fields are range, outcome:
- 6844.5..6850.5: 16.07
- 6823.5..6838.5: 15.79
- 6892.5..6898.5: 16.18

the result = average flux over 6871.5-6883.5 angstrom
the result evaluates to 16.4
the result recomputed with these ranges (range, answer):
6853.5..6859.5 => 15.3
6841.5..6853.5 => 15.9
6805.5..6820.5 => 15.5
